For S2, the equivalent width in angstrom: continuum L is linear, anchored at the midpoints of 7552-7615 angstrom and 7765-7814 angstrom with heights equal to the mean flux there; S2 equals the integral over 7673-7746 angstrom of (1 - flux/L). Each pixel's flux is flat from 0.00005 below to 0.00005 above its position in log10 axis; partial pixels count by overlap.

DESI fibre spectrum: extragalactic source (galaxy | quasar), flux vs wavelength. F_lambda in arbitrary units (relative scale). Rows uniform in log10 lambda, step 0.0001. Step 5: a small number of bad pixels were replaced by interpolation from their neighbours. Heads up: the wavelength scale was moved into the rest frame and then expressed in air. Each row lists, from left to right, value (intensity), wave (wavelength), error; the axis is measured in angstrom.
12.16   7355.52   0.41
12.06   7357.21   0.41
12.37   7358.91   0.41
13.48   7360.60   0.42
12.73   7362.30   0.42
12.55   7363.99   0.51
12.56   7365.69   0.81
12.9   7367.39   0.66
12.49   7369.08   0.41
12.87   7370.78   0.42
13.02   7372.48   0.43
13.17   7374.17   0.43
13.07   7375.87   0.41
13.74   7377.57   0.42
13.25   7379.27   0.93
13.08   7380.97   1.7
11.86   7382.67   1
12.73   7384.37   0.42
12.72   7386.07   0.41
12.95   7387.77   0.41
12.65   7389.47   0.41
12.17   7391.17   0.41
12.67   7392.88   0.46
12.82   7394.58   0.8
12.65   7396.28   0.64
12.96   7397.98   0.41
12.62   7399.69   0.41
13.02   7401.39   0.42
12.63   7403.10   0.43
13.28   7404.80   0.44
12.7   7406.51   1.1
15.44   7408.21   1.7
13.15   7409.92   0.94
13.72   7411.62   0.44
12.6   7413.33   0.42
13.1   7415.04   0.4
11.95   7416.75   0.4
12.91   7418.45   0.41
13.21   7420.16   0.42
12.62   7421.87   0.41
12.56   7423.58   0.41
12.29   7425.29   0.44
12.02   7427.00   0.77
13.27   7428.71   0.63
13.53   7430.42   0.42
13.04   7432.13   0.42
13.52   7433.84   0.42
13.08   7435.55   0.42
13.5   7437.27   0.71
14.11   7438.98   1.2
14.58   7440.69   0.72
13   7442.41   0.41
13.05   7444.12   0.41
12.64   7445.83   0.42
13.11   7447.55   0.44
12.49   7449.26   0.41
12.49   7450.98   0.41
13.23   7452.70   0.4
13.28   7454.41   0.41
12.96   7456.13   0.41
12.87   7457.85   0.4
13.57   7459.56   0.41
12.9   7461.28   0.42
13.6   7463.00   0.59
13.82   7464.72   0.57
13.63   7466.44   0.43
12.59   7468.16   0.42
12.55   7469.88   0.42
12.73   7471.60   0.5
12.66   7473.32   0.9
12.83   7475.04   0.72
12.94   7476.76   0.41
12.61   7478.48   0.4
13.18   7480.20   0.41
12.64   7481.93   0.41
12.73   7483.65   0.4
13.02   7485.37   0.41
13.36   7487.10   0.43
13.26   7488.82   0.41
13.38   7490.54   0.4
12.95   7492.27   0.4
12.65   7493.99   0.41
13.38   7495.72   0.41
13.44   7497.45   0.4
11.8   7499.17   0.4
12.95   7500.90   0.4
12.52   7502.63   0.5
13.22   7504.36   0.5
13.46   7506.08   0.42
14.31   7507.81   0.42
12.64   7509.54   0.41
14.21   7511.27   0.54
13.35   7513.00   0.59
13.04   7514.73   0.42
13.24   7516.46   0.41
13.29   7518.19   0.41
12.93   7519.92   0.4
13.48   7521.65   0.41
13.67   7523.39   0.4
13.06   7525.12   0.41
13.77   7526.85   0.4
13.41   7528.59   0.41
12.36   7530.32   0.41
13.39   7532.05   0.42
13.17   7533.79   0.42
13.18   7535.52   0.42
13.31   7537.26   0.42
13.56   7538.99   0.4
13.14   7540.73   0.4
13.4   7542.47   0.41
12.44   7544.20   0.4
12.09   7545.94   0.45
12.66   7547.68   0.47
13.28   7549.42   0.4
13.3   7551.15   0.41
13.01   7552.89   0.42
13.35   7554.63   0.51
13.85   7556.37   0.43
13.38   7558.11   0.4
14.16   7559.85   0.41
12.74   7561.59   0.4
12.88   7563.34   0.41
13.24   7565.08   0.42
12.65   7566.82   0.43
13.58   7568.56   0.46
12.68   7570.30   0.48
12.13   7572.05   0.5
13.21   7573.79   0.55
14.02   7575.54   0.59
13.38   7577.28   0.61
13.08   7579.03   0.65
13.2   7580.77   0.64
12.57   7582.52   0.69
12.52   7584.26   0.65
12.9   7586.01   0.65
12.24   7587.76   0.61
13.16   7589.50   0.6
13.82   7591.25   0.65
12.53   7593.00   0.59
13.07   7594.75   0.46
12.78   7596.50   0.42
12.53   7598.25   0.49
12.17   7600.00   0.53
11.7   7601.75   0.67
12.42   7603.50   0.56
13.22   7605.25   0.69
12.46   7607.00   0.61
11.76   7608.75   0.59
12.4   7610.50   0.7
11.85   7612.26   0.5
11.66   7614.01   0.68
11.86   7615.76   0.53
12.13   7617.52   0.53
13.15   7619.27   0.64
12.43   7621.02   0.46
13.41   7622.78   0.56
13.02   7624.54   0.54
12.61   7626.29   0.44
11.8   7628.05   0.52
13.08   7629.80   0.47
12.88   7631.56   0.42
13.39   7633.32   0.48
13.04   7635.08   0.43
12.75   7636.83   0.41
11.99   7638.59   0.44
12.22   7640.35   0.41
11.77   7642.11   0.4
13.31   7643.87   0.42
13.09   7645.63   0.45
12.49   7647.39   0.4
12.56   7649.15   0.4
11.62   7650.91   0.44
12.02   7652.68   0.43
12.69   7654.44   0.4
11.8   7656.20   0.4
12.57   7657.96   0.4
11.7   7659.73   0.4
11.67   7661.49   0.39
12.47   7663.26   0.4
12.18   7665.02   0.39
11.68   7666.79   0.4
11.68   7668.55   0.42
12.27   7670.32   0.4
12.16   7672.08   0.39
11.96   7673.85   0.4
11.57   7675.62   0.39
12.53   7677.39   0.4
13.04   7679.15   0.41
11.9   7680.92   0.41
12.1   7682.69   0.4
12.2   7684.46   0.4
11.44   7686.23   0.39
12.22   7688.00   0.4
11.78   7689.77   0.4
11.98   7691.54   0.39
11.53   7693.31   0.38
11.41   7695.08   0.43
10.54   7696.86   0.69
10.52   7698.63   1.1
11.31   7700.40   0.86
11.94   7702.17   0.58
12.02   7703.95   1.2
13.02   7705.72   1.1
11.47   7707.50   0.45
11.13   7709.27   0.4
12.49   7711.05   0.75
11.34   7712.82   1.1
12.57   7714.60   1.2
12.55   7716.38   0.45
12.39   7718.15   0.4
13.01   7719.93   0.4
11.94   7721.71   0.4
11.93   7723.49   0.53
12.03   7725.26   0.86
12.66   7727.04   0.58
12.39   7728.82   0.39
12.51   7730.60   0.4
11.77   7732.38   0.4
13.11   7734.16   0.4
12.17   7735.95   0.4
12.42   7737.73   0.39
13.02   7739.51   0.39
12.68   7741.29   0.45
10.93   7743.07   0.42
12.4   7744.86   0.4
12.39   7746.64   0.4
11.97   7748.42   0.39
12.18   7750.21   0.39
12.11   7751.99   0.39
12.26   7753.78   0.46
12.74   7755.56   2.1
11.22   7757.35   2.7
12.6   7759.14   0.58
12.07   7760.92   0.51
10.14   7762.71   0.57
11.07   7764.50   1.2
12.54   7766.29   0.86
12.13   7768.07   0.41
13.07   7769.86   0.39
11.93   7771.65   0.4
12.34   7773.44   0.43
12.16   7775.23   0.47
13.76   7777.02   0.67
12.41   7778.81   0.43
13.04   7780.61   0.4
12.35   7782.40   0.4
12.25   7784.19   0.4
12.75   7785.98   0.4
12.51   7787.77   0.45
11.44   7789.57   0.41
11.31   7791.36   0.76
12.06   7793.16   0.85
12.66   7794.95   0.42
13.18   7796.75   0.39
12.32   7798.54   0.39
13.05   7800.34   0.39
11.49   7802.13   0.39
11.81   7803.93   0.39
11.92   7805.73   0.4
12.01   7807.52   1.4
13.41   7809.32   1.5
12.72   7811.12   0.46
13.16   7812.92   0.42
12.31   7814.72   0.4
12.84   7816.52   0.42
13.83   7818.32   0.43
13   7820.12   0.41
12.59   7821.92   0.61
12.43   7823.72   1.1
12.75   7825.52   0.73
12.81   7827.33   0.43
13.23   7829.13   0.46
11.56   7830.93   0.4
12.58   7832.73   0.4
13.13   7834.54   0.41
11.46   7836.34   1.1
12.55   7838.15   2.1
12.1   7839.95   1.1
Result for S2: 3.11 angstrom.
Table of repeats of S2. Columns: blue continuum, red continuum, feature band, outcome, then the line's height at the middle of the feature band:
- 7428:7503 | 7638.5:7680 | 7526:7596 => -2.4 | 12.7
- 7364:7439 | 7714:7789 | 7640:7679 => 0.8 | 12.5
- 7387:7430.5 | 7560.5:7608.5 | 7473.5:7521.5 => -0.8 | 12.9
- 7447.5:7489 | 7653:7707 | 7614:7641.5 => -0.9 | 12.2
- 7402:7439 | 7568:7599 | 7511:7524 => -0.4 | 13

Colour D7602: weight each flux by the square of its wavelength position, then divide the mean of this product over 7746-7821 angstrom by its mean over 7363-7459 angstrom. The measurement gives 1.05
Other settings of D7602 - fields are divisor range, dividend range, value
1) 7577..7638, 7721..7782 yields 1.00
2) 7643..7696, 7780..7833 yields 1.07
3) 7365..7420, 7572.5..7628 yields 1.04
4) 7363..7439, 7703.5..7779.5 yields 1.03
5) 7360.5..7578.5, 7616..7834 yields 1.01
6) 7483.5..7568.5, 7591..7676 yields 0.97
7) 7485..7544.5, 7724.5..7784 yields 0.99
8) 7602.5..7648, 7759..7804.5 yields 1.02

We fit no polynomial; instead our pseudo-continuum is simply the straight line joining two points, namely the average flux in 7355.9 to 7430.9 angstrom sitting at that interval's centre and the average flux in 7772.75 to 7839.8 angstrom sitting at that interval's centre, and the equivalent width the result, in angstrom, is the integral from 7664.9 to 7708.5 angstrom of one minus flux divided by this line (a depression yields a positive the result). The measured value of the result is 2.64 angstrom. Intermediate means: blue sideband 12.9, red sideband 12.5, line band 11.9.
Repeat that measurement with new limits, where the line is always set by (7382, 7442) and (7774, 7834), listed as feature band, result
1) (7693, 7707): 1.2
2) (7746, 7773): 1.2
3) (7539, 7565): -0.6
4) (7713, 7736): 0.5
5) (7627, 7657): 0.5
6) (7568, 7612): 0.1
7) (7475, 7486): 0.1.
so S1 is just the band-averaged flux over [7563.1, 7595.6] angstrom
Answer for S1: 13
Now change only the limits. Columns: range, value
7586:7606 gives 12.7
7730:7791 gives 12.2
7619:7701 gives 12.2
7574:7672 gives 12.5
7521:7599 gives 13.1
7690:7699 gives 11.3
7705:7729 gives 12.2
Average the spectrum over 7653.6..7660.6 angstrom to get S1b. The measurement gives 12.2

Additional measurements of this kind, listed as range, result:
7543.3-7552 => 12.8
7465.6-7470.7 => 12.9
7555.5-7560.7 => 13.8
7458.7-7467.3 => 13.5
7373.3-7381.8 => 13.3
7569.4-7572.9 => 12.4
